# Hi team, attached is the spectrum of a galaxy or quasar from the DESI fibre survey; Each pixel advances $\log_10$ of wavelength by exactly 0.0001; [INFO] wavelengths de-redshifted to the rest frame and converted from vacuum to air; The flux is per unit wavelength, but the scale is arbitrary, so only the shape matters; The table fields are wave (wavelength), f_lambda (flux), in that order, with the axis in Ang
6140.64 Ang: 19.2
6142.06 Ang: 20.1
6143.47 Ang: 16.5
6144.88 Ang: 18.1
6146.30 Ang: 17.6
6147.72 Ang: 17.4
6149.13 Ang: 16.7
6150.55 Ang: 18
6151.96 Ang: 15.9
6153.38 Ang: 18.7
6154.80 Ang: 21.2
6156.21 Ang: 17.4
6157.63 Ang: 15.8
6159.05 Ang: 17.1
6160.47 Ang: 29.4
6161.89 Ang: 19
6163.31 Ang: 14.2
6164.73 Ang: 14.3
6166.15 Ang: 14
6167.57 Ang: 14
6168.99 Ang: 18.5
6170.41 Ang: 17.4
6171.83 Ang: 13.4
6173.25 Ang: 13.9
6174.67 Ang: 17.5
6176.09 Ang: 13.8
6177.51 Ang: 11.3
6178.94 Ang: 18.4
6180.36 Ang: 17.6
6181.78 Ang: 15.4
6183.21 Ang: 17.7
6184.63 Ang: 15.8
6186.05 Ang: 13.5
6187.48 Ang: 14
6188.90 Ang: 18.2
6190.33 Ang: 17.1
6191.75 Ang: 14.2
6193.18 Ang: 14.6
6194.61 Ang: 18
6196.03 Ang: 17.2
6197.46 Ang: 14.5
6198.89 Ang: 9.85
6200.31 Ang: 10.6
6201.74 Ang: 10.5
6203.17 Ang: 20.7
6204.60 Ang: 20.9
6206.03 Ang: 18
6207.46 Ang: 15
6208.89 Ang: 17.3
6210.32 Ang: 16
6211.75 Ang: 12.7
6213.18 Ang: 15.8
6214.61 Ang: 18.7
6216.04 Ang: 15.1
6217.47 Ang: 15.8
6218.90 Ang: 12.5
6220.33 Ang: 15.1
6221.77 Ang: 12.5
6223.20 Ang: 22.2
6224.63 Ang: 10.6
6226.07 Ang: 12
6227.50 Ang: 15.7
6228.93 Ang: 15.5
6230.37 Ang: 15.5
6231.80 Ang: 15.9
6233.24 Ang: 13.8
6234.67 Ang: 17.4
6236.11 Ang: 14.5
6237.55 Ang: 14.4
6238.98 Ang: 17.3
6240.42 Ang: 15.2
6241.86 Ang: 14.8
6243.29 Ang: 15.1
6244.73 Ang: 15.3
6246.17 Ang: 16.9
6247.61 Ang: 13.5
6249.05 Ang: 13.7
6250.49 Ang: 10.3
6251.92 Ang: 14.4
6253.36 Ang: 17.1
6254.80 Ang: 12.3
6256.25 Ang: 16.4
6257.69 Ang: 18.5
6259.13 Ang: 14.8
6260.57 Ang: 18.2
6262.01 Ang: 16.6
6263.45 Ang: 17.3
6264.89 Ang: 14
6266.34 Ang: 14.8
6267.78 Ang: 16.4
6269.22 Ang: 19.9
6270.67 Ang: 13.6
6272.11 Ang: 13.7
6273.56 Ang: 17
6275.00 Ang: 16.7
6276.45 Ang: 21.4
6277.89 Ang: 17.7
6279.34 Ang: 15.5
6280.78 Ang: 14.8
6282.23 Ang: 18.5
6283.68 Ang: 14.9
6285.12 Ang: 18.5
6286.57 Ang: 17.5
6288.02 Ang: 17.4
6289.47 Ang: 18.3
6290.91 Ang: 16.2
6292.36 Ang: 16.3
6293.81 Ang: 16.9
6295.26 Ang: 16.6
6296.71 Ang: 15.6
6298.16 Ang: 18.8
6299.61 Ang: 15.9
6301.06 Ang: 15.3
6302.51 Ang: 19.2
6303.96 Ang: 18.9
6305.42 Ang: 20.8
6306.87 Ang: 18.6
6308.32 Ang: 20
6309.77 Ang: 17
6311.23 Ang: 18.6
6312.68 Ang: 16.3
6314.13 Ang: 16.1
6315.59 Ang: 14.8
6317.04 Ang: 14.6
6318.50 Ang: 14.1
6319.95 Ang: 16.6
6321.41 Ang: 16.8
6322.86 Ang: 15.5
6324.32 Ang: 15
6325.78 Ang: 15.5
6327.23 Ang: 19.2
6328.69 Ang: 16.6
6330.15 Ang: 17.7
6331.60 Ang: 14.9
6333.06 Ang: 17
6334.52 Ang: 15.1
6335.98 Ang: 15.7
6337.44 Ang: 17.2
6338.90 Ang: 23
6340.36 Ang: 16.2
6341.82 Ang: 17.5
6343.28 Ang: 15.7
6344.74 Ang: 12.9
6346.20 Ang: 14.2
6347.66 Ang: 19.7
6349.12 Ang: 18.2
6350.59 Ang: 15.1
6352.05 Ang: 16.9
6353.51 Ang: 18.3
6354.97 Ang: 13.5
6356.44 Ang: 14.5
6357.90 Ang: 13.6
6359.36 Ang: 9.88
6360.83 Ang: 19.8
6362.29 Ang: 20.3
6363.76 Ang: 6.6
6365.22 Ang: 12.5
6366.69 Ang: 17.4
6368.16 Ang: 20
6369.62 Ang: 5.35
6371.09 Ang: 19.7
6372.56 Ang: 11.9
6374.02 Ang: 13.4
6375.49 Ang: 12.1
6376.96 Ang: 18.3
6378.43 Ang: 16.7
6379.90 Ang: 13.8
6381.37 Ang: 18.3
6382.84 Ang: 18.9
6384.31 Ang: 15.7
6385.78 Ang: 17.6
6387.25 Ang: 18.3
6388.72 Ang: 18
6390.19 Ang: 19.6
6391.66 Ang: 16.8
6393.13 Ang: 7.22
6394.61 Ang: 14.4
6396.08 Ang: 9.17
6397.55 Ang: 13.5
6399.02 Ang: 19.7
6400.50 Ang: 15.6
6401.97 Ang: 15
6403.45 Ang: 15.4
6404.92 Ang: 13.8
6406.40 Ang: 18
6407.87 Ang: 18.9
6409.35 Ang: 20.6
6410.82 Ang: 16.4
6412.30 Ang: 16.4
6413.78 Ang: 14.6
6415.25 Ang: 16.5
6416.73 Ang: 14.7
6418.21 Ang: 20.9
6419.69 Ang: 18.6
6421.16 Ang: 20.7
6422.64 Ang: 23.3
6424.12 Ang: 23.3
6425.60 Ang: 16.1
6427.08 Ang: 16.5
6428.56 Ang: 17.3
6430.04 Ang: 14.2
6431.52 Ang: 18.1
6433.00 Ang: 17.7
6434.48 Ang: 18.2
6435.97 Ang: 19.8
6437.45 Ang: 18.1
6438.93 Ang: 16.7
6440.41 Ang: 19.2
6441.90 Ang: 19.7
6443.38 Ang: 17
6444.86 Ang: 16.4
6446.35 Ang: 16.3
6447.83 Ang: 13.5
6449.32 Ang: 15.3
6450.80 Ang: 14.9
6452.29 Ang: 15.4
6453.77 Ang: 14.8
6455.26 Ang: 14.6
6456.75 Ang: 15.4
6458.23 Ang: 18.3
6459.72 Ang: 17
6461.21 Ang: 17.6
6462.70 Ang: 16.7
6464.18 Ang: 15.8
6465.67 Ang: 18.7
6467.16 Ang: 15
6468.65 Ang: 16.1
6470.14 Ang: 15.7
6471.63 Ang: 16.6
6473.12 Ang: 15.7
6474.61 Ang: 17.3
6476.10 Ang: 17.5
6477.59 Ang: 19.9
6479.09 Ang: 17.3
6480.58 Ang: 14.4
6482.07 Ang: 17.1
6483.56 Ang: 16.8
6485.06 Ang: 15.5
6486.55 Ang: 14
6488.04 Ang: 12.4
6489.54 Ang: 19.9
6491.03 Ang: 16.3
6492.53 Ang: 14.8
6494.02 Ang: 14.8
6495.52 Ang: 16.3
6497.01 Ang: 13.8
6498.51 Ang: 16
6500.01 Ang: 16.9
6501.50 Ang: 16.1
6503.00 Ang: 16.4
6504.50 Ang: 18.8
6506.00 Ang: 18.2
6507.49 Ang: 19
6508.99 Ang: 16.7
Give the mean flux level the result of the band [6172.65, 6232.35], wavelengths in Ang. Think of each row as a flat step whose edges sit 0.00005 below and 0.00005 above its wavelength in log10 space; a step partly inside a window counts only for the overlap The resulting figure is 15.4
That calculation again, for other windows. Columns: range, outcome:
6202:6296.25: 15.9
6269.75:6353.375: 16.8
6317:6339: 16.4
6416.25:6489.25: 17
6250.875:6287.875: 16.4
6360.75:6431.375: 16.3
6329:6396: 15.7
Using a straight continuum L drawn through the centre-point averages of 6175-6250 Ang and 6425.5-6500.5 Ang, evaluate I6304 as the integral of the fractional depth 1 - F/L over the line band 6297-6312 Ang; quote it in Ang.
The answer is -2.4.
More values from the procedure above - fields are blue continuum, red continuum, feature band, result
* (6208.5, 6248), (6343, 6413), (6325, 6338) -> -0.9 Ang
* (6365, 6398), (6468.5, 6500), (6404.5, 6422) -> -2.4 Ang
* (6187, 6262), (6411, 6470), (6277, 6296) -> -1.3 Ang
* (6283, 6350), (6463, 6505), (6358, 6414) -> 3.8 Ang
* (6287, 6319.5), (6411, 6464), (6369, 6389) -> 1.9 Ang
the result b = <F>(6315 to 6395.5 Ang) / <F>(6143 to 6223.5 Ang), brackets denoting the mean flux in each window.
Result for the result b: 0.97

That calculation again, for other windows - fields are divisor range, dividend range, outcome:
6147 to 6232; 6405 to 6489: 1.06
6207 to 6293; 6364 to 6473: 1.04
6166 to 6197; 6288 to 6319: 1.09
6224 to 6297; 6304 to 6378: 1.01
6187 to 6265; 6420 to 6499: 1.09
